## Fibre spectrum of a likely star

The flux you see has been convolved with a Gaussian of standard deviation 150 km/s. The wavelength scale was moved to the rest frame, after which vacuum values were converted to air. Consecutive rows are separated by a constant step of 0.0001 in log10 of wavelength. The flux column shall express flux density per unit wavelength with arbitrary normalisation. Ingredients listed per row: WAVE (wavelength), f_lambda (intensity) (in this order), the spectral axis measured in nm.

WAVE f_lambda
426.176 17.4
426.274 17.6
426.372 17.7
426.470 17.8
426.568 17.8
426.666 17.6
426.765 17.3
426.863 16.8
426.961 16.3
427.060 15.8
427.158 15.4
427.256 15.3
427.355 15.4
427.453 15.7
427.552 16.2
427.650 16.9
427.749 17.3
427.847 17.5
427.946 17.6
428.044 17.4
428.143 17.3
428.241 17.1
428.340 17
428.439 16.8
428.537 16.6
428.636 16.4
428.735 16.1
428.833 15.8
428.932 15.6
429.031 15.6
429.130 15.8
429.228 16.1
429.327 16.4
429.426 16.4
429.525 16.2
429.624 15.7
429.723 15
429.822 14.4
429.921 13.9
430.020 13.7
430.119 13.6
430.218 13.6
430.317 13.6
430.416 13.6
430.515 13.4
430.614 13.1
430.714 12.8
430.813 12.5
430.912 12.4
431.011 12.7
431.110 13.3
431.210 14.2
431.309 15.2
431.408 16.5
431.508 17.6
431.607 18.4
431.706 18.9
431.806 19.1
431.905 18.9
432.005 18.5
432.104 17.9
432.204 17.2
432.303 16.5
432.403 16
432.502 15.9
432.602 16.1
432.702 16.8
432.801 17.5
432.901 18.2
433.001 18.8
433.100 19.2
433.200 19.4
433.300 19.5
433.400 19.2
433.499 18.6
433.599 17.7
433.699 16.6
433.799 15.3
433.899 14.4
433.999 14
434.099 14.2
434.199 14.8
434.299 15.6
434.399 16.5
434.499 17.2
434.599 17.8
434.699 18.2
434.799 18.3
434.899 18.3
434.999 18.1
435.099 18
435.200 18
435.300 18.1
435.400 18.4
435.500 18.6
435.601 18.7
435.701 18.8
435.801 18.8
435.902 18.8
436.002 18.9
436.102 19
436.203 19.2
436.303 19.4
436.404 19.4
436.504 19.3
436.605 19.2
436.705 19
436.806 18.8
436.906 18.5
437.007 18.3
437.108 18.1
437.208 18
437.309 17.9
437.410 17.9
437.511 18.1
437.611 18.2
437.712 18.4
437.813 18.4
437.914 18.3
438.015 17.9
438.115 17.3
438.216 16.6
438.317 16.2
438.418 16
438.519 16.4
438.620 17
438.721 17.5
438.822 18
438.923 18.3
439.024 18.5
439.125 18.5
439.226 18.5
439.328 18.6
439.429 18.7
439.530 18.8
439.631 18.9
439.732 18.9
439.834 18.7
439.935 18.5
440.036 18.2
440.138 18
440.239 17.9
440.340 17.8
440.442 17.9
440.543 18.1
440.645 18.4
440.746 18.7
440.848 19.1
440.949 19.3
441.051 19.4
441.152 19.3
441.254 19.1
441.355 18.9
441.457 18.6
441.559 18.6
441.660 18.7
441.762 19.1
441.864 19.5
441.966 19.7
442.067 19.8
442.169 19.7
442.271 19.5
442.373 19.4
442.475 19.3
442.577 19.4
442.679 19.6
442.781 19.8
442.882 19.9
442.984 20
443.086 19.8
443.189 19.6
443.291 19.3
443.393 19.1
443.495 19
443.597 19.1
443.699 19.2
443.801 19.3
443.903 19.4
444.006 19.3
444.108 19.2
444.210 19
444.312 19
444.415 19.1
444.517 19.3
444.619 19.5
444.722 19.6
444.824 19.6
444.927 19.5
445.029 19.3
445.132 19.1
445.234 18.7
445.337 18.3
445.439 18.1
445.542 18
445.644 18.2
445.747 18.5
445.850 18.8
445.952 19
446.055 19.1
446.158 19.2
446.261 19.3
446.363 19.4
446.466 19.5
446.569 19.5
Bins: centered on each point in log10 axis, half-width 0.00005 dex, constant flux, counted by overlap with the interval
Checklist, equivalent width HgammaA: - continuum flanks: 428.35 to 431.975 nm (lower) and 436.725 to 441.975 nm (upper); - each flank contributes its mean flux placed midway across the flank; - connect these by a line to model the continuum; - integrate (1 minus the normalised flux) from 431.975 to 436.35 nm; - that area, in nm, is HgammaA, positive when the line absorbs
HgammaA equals -0.26 nm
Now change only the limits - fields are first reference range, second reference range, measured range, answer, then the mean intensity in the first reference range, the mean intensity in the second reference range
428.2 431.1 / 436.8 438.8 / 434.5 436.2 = -0.16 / 14.9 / 17.7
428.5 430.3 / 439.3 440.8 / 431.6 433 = -0.12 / 15.3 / 18.4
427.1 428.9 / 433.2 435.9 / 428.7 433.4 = 0.28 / 16.5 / 17.4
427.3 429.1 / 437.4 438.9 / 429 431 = 0.28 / 16.6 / 17.5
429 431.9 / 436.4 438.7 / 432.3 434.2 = -0.10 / 15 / 17.9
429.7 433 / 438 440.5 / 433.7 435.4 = -0.02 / 15.5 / 17.9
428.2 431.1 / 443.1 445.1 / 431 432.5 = -0.13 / 14.9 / 19.3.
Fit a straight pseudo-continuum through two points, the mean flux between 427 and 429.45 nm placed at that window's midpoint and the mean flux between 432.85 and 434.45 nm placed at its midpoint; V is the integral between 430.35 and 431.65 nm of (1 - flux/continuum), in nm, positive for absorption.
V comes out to 0.19 nm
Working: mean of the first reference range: 16.4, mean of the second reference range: 17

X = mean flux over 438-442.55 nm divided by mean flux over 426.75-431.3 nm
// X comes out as 1.2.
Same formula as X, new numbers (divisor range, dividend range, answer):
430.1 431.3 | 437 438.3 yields 1.35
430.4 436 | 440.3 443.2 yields 1.14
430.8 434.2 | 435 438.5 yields 1.09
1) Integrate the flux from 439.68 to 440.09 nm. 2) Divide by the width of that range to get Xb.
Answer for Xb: 18.5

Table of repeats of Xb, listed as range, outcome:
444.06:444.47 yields 19.1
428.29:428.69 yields 16.7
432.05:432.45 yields 16.9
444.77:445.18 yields 19.4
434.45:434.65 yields 17.5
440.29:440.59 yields 17.9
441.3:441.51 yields 18.7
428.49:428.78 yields 16.3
